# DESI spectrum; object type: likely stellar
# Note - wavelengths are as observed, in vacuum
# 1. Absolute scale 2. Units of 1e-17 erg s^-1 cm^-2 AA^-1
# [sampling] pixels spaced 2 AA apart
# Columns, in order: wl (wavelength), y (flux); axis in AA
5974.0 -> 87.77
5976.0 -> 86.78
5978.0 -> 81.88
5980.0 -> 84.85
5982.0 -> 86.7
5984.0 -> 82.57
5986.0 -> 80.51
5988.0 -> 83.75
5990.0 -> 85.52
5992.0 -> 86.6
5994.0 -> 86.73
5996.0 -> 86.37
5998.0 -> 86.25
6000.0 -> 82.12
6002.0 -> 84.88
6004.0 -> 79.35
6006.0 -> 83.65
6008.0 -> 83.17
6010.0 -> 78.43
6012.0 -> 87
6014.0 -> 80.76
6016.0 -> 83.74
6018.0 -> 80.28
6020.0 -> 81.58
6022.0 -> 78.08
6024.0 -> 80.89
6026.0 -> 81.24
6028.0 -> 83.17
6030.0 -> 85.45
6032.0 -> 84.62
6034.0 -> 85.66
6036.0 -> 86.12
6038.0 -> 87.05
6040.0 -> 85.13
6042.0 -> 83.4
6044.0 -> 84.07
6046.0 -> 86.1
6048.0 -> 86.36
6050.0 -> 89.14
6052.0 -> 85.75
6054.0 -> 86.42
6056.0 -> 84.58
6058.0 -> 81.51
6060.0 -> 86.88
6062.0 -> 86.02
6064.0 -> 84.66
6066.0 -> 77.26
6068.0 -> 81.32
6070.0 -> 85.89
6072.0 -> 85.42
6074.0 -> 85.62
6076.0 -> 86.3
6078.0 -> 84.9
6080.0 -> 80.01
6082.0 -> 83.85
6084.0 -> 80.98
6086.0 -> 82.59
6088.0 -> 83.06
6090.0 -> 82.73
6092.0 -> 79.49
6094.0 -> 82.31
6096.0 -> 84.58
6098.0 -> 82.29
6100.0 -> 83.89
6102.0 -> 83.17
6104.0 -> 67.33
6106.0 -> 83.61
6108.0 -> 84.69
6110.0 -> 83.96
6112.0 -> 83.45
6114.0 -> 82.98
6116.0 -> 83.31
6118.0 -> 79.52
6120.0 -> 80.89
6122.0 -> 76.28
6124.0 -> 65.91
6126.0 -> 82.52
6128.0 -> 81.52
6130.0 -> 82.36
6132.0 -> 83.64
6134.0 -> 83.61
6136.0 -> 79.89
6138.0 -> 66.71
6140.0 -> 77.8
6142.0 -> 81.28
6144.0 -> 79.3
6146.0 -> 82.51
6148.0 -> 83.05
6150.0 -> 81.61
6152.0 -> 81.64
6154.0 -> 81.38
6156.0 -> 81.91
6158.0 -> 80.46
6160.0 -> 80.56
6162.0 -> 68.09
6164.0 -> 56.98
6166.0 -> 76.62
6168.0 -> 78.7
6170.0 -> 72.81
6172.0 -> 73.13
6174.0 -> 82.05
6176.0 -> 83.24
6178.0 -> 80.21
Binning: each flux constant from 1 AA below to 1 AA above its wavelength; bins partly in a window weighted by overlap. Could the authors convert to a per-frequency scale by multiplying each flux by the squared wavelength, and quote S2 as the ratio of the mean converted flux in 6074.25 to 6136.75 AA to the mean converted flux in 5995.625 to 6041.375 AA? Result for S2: 1.0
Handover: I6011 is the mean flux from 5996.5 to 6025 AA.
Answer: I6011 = 82.2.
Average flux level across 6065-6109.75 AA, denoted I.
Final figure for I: 82.4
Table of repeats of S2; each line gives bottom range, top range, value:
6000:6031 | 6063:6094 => 1.03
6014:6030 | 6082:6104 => 1.03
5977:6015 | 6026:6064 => 1.04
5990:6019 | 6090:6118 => 1.01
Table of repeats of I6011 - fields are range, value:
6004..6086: 83.7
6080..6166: 79.9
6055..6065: 84.7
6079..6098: 82.2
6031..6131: 82.9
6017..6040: 83.2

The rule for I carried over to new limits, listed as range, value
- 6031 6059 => 85.4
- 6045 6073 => 84.8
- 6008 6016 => 82.4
